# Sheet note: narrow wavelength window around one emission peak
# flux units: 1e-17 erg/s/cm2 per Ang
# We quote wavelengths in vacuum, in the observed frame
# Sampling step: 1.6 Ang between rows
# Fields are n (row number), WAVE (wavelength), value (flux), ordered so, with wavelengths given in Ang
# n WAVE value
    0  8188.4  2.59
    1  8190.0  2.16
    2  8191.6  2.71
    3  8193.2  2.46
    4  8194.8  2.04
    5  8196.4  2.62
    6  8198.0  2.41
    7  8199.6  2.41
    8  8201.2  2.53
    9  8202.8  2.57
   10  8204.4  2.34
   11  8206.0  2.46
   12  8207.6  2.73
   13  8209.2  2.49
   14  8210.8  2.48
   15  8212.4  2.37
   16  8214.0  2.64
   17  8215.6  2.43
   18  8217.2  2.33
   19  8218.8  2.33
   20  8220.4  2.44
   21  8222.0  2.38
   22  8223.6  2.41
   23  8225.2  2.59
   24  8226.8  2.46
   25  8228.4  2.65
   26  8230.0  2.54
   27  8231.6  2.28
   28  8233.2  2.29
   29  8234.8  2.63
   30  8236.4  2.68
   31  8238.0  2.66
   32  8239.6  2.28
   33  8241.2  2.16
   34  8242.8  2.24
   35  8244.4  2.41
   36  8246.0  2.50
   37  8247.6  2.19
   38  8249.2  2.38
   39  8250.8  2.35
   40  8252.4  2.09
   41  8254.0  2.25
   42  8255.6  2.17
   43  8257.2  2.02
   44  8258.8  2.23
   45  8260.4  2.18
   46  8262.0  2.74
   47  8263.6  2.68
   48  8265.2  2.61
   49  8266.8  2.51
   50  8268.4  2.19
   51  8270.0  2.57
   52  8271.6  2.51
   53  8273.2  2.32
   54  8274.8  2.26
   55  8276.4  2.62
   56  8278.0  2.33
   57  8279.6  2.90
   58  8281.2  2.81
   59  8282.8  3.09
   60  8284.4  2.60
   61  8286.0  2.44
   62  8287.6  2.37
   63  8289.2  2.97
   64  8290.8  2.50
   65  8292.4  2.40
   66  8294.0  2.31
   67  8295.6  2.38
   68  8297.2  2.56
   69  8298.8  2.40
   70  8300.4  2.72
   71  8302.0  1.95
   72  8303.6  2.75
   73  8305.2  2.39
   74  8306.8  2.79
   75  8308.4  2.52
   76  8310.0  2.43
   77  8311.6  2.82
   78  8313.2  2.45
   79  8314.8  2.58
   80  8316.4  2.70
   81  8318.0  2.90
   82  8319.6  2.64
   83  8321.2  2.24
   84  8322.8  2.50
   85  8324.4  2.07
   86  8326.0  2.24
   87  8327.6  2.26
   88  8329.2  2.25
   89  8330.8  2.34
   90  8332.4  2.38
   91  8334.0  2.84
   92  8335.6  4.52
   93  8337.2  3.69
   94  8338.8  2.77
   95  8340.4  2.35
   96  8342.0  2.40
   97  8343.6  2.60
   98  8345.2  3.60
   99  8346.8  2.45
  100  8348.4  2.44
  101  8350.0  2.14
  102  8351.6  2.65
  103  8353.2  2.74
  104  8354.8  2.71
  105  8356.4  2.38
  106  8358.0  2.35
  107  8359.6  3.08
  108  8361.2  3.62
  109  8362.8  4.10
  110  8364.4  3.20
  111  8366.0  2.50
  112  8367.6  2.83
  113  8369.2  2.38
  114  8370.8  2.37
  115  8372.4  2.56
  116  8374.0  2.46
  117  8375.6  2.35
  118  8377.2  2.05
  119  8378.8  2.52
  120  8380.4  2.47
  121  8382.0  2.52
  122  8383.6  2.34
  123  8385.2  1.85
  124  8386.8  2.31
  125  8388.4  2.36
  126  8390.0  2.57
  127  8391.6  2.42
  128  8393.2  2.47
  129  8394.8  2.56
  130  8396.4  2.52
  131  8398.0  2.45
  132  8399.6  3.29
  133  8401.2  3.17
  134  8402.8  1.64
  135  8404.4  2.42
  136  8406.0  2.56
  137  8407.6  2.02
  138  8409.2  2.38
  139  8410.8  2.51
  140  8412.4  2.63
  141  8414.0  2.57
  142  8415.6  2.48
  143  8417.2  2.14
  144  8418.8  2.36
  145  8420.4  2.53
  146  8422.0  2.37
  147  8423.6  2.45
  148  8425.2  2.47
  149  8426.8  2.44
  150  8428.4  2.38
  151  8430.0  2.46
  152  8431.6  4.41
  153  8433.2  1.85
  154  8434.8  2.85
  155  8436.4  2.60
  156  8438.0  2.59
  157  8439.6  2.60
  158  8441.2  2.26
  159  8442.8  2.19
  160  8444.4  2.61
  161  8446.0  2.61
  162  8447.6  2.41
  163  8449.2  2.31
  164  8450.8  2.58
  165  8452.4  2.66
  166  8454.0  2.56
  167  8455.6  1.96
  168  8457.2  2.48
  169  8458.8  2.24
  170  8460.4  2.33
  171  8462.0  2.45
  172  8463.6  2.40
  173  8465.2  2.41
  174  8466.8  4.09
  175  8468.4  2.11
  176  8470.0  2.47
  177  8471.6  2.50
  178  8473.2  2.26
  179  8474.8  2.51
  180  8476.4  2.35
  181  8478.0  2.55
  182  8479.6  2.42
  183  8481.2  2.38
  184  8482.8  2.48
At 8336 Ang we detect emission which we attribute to H-alpha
